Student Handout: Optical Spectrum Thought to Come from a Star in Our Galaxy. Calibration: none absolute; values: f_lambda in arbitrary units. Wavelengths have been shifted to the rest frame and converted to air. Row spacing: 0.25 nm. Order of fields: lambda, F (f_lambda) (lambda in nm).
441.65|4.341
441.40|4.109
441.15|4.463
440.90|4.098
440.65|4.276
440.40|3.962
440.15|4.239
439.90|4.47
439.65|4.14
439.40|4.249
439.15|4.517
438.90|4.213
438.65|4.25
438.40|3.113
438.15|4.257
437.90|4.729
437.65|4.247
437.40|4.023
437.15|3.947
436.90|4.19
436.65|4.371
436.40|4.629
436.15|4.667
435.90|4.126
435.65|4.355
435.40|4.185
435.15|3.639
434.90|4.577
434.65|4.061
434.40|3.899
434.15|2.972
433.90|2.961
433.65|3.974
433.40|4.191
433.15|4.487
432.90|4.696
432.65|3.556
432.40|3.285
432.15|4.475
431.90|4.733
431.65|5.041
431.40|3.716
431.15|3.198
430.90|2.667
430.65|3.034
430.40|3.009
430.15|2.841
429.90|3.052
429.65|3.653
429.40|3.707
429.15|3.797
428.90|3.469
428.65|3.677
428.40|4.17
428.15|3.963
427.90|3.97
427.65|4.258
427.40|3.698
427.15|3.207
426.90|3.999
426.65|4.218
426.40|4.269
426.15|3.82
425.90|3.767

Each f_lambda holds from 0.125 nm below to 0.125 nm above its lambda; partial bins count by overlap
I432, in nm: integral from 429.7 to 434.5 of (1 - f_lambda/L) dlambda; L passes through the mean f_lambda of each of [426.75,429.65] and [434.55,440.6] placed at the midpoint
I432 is 0.37 nm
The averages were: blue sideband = 3.81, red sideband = 4.22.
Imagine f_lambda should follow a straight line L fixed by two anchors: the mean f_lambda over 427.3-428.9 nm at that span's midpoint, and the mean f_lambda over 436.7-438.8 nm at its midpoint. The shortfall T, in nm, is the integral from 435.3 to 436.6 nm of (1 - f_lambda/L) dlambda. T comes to -0.10 nm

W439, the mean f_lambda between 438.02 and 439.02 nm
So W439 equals 3.96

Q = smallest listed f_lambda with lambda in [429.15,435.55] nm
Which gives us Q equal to 2.667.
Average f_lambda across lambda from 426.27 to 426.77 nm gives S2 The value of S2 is 4.24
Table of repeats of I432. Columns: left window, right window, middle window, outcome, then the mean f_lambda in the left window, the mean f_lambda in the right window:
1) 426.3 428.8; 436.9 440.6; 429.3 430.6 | 0.25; 3.93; 4.17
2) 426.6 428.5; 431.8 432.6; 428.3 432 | 0.41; 3.92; 4.09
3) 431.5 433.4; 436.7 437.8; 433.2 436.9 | 0.14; 4.31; 4.13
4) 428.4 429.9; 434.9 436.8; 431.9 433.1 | -0.04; 3.65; 4.3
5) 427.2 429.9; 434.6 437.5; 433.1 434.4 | 0.13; 3.78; 4.24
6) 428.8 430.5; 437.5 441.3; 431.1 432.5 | -0.23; 3.36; 4.21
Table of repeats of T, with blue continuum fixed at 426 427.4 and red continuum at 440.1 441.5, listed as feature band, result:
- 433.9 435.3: 0.103 nm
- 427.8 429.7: 0.059 nm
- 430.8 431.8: 0.069 nm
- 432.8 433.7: -0.074 nm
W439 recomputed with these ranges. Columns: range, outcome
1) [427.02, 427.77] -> 3.72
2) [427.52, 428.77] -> 4.01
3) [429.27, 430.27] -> 3.32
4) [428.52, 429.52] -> 3.66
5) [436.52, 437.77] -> 4.16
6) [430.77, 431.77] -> 3.65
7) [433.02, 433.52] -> 4.34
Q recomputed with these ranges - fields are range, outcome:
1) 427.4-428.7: 3.677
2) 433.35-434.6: 2.961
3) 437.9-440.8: 3.113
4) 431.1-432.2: 3.198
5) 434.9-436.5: 3.639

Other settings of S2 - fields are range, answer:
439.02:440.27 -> 4.32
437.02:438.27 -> 4.24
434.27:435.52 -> 4.07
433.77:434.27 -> 2.98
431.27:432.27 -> 4.48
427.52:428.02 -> 4.11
